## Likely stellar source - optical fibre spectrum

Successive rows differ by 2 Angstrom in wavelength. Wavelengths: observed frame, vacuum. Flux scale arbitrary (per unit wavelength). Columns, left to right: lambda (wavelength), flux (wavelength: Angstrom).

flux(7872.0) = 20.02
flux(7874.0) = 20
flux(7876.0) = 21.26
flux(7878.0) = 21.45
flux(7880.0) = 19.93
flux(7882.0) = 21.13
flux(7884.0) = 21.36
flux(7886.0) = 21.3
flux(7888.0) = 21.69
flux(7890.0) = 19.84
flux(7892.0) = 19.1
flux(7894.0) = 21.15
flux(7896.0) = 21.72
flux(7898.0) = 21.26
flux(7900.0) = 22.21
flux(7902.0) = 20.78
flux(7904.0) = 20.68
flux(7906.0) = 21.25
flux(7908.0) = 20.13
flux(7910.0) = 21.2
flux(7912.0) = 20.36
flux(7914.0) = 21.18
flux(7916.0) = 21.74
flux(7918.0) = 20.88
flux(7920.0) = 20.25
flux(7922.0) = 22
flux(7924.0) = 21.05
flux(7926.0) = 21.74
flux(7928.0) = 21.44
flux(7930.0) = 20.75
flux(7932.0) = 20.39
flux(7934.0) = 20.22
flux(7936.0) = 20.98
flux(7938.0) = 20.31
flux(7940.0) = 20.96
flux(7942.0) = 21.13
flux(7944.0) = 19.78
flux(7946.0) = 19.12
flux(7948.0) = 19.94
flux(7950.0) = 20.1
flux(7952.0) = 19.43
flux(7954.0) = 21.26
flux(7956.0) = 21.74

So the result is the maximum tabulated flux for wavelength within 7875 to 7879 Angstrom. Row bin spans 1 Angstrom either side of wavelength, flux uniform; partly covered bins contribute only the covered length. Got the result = 21.45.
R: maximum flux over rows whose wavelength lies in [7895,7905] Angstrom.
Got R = 22.21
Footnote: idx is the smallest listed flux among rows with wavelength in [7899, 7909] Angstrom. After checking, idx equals 20.13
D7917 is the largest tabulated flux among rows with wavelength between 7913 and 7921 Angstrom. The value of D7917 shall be 21.74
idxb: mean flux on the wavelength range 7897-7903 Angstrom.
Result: 21.4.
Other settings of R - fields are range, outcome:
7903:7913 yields 21.25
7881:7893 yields 21.69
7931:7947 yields 21.13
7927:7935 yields 21.44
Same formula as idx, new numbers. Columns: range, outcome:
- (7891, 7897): 19.1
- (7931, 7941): 20.22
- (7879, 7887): 19.93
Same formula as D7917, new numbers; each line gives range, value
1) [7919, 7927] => 22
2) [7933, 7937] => 20.98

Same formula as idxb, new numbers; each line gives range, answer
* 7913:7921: 21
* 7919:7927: 21.3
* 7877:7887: 21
